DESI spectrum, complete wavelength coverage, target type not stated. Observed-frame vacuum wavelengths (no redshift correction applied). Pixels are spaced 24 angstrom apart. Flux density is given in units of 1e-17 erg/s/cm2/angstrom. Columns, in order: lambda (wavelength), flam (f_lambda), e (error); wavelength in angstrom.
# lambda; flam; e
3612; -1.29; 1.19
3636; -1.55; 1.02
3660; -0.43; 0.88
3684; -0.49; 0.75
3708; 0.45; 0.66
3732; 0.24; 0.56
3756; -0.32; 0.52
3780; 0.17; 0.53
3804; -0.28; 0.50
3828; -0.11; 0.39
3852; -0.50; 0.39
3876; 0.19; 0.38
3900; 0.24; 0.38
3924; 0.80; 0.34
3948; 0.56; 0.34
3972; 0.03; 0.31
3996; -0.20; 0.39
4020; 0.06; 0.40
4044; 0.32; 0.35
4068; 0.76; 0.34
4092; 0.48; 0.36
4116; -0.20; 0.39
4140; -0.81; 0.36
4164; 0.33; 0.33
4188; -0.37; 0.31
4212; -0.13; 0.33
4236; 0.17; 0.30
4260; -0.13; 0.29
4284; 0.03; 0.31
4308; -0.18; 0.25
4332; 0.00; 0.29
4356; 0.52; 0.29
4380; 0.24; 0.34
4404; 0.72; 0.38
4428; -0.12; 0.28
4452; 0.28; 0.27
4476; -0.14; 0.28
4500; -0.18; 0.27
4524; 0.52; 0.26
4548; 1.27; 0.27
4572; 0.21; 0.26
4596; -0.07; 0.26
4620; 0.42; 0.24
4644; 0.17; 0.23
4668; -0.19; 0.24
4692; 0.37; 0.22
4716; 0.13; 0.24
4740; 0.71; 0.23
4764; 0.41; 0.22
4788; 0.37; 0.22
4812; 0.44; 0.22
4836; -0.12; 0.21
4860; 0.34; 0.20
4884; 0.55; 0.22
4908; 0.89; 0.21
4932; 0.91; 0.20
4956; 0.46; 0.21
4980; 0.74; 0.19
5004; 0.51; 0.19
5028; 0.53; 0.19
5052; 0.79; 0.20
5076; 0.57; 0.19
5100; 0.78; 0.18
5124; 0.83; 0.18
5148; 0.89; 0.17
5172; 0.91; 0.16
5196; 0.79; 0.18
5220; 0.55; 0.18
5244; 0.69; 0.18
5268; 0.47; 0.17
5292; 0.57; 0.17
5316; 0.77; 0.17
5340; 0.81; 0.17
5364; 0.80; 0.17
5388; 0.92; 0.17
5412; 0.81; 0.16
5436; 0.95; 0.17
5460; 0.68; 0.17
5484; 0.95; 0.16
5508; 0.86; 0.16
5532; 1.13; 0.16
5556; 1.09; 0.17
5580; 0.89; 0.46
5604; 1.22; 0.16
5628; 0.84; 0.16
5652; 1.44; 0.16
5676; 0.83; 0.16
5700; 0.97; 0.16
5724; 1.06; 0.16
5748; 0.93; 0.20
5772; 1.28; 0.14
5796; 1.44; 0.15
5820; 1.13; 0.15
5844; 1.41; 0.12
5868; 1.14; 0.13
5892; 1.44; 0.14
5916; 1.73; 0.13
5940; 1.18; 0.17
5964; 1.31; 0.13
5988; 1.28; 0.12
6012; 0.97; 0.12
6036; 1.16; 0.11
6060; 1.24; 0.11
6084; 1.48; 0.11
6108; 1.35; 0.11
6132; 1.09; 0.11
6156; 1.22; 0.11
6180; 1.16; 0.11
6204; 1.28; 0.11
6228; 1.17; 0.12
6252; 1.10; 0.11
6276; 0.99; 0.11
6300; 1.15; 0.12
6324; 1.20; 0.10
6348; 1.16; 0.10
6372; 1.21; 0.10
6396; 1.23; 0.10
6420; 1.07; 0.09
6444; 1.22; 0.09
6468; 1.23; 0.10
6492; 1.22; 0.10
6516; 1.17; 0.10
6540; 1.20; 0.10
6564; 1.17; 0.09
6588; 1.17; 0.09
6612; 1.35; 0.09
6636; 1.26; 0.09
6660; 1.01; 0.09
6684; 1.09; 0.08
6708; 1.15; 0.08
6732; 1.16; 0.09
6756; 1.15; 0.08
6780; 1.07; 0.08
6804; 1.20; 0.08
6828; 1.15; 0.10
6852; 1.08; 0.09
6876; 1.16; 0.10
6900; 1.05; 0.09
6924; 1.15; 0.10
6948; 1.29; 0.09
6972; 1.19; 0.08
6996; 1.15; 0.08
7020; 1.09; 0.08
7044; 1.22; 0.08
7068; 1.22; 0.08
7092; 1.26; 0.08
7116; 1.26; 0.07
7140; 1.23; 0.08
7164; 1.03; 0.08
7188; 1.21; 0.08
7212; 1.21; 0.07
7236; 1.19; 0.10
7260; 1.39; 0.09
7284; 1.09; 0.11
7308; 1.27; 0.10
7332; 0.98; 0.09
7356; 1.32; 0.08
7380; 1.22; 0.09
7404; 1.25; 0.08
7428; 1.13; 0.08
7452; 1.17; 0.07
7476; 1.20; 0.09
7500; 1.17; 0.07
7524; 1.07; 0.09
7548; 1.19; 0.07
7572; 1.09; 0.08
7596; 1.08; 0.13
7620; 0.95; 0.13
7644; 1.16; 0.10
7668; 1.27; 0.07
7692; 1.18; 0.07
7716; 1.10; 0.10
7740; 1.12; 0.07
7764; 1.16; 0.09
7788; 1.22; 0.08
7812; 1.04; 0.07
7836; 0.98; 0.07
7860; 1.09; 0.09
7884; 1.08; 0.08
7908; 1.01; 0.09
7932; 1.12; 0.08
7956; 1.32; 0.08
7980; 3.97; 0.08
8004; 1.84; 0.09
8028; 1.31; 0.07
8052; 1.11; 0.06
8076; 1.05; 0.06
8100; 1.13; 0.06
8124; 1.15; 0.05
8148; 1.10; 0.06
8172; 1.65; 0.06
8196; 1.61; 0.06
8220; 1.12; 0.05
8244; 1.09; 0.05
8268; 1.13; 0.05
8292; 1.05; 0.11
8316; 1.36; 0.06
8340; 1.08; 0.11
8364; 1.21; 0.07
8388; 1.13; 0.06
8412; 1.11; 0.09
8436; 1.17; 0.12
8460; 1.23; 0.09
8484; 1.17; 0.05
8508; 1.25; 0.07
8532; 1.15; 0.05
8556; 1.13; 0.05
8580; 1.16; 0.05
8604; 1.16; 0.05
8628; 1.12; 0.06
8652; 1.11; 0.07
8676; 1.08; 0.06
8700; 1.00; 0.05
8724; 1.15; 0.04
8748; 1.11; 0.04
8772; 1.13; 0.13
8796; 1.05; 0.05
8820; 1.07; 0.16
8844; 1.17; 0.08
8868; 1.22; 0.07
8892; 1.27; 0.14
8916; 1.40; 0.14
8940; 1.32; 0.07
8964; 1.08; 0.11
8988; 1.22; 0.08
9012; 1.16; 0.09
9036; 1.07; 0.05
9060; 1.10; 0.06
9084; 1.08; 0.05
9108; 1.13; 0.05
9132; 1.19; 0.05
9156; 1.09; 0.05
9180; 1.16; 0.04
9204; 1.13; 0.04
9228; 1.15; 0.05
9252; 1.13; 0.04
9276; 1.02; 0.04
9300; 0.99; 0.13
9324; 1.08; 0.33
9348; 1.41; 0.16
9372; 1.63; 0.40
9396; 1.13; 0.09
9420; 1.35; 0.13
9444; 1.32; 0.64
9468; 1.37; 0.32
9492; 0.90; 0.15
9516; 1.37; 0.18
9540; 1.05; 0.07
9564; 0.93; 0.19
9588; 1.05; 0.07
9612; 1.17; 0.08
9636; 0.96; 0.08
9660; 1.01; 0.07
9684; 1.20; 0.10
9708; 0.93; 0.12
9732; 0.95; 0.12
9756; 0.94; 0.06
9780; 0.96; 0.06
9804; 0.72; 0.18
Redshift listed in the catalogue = 0.22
